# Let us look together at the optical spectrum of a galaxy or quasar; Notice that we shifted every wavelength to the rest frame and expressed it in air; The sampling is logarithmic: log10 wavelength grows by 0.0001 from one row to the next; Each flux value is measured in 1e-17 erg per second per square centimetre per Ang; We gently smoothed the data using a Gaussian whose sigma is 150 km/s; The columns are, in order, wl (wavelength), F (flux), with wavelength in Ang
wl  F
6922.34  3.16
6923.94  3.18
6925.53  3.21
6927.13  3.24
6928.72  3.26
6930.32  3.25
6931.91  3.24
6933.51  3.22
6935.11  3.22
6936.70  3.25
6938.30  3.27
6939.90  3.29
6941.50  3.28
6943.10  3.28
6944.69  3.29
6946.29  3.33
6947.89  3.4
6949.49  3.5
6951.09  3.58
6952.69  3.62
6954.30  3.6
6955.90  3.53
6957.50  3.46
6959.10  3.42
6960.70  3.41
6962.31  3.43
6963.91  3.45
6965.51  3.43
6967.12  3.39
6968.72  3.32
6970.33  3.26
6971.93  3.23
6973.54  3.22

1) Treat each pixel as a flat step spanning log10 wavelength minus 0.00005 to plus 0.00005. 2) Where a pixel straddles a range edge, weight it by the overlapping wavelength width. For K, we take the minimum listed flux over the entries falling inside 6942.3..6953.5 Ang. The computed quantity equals 3.28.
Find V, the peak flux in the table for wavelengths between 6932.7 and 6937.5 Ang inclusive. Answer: 3.25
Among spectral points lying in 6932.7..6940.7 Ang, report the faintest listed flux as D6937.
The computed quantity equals 3.22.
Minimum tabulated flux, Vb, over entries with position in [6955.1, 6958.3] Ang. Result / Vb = 3.46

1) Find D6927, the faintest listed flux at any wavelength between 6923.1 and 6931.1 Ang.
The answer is 3.18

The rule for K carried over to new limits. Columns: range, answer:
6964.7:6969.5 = 3.32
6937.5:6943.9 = 3.27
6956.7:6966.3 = 3.41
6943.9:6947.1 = 3.29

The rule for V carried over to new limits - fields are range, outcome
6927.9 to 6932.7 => 3.26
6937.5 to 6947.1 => 3.33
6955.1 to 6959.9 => 3.53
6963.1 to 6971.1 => 3.45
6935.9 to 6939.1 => 3.27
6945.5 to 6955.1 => 3.62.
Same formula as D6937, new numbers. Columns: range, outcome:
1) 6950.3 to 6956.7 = 3.53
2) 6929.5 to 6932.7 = 3.24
